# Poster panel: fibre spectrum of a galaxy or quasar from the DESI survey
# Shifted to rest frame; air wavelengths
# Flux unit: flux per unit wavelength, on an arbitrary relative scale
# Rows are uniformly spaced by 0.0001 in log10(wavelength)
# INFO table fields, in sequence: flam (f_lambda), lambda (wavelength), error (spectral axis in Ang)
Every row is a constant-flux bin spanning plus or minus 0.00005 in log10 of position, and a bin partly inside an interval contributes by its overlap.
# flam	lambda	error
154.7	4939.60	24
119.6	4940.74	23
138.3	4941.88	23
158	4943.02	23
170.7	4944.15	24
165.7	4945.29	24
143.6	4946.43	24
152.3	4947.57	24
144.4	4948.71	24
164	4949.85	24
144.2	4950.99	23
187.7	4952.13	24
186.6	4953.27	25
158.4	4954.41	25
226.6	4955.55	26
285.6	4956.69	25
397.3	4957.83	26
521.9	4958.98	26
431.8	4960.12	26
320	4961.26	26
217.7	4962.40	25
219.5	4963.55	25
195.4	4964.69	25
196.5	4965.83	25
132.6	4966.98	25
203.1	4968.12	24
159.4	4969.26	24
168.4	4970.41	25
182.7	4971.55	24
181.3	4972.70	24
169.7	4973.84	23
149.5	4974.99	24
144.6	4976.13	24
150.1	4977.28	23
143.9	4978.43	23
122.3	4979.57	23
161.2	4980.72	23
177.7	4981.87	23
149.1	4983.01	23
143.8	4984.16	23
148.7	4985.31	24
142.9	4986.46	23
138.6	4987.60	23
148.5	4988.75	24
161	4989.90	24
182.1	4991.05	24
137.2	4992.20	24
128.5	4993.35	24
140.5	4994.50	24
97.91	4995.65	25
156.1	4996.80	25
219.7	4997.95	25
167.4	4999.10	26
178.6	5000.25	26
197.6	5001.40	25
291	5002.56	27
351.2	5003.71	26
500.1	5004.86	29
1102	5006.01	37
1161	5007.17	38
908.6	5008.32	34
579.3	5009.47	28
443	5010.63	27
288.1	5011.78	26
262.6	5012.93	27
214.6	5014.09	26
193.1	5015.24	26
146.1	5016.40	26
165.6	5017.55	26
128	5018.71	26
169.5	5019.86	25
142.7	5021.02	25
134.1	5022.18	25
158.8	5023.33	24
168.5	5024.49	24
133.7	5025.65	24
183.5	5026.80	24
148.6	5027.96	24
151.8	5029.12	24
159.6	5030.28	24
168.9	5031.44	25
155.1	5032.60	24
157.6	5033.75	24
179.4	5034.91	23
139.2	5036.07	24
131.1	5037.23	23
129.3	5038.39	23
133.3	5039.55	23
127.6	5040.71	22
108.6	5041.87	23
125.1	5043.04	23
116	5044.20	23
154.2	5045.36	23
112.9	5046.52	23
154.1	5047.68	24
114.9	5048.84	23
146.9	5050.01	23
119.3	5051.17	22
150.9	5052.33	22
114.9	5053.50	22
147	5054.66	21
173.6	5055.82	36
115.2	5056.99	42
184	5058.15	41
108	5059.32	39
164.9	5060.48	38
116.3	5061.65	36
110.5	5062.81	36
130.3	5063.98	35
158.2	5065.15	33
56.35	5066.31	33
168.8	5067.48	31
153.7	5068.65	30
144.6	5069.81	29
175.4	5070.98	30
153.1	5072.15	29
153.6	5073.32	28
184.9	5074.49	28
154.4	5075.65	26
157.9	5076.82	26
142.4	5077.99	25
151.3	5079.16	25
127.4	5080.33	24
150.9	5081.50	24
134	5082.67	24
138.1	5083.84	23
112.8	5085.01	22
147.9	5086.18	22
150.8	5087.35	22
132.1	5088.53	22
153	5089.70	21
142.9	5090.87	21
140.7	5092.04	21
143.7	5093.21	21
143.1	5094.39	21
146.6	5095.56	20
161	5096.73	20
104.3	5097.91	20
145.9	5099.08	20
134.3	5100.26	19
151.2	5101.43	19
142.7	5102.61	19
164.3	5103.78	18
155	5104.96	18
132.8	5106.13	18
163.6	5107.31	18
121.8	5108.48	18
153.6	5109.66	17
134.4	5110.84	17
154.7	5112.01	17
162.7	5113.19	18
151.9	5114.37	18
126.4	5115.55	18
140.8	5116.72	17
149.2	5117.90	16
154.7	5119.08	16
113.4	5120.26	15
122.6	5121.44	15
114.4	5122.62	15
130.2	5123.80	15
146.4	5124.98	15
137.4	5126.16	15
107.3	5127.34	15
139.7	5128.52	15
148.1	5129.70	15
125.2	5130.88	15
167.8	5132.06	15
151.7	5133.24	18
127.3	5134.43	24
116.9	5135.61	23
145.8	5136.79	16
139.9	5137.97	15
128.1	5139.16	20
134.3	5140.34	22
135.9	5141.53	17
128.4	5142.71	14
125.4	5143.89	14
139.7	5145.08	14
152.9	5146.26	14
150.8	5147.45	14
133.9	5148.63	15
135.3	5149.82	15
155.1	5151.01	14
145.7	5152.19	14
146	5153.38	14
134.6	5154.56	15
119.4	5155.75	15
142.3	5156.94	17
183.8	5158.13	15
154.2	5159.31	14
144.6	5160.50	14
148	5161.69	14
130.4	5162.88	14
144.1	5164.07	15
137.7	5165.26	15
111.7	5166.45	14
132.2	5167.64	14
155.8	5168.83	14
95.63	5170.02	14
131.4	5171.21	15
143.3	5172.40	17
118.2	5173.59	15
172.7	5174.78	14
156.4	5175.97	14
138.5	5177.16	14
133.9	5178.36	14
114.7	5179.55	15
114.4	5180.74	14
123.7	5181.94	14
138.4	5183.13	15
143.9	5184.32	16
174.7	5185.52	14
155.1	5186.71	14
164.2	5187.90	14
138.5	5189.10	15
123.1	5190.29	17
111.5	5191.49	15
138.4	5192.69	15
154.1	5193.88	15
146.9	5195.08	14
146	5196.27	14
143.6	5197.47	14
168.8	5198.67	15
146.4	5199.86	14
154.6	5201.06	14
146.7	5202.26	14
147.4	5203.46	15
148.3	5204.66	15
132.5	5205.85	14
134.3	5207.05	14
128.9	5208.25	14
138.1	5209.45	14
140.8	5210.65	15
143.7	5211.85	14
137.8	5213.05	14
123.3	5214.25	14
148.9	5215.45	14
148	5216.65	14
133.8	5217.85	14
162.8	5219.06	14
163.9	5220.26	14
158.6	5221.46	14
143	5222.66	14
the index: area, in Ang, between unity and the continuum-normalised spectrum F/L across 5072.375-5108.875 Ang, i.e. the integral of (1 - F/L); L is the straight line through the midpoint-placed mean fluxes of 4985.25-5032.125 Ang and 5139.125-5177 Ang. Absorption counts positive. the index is 9.5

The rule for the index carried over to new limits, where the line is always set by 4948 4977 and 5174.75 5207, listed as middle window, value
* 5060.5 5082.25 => 4.53 Ang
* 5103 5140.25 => 5.92 Ang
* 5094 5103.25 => 1.72 Ang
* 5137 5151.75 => 1.84 Ang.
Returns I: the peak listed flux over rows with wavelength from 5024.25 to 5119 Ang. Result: 184.9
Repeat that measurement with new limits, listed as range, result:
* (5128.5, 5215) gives 183.8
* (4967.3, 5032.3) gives 1161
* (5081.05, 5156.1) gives 167.8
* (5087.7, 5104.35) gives 164.3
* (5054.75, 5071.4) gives 184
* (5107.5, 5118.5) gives 162.7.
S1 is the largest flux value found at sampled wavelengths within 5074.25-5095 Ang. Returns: 184.9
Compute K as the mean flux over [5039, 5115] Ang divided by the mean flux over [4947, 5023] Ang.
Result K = 0.58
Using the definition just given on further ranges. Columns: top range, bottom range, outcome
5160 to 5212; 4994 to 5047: 0.57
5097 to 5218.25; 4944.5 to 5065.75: 0.68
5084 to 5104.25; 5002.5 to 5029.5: 0.42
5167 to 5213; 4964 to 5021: 0.57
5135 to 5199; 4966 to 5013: 0.53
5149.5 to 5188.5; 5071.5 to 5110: 0.97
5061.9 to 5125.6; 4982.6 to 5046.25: 0.62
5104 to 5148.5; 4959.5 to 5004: 0.76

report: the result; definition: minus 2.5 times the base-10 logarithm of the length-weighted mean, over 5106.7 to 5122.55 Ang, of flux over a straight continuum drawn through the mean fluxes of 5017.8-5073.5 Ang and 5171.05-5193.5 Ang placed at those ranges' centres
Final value -0.01 mag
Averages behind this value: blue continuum 142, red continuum 139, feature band 141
